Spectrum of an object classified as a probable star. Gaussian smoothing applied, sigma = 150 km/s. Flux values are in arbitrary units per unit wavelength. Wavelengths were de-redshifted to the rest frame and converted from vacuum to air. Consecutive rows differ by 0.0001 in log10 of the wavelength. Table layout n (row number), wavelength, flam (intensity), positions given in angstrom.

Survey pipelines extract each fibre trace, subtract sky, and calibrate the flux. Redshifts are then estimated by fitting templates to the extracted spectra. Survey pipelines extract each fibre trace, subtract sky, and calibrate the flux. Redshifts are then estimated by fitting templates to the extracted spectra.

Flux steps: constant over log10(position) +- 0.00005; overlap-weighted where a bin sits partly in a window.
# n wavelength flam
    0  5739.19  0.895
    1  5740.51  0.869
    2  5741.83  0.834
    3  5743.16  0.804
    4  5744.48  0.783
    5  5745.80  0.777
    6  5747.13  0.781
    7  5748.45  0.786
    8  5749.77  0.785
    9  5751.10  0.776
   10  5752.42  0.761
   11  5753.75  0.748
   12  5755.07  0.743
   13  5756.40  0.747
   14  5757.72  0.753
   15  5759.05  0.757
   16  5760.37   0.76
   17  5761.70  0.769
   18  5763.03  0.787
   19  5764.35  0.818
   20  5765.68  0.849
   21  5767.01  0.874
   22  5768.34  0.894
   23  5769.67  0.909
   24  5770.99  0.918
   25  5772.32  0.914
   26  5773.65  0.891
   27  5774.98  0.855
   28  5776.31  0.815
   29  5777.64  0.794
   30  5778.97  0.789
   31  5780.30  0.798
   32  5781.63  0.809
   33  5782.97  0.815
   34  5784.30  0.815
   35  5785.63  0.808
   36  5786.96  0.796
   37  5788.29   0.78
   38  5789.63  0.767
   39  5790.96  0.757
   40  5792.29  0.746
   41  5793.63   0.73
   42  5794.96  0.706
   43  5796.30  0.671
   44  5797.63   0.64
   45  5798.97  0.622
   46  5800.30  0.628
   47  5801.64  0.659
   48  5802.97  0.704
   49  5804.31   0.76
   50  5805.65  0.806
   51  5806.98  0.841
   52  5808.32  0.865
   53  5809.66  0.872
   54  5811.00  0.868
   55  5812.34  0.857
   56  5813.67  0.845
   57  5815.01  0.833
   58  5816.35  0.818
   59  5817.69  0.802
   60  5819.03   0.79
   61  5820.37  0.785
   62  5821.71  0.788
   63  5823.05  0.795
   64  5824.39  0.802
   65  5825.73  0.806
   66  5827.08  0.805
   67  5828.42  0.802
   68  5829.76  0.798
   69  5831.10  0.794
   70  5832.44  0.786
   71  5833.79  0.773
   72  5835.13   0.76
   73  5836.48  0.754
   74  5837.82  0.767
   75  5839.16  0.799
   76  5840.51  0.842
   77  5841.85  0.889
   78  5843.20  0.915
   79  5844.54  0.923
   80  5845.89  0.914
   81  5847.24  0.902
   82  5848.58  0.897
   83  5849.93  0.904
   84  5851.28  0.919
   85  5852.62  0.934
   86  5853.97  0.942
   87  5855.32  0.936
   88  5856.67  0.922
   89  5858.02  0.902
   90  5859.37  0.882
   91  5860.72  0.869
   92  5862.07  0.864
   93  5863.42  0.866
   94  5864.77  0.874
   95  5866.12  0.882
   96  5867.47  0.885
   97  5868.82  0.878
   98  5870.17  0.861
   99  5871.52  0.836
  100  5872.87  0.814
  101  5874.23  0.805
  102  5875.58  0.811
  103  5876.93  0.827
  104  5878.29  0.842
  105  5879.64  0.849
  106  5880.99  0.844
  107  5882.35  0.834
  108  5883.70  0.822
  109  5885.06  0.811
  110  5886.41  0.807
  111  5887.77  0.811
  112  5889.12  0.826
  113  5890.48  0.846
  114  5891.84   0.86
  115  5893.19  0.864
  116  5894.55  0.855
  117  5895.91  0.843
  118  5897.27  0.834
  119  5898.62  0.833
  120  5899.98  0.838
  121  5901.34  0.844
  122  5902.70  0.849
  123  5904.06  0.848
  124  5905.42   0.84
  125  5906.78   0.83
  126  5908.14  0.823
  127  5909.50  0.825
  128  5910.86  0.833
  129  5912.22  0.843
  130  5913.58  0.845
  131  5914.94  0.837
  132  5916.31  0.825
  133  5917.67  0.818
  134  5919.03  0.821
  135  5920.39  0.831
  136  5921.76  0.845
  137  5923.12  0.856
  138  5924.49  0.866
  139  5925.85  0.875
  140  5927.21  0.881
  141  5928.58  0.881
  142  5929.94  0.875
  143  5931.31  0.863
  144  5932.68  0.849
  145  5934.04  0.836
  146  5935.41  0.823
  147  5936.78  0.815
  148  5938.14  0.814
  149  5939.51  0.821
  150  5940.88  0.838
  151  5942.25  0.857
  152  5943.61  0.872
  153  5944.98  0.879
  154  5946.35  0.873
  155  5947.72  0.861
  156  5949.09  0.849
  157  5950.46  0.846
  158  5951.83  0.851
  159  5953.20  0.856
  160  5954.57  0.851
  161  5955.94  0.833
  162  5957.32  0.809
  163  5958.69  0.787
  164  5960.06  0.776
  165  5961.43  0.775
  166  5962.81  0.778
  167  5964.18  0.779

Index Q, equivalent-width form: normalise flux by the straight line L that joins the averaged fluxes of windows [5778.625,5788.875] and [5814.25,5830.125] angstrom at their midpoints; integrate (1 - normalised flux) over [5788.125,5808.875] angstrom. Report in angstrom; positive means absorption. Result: 1.9 angstrom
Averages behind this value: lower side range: 0.802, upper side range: 0.802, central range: 0.728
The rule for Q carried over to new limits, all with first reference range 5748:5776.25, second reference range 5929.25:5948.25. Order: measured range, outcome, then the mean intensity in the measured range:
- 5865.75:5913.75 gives 0.0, 0.839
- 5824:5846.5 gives 0.2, 0.819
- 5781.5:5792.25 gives 0.4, 0.79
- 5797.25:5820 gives 1.2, 0.779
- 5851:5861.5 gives -1.0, 0.912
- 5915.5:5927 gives 0.0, 0.844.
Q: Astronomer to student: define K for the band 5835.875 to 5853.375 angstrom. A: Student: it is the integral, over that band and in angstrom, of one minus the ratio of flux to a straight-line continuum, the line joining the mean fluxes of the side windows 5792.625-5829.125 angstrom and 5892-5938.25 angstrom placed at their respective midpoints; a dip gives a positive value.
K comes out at -1.7 angstrom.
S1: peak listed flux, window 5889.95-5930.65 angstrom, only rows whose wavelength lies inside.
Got 0.881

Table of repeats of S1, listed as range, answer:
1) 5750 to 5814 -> 0.918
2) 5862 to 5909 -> 0.885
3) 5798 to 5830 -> 0.872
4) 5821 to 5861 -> 0.942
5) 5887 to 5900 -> 0.864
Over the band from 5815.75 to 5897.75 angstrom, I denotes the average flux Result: 0.844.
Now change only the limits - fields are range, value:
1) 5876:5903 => 0.837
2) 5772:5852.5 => 0.804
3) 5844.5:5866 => 0.902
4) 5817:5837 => 0.789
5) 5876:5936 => 0.841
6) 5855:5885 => 0.857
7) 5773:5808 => 0.762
